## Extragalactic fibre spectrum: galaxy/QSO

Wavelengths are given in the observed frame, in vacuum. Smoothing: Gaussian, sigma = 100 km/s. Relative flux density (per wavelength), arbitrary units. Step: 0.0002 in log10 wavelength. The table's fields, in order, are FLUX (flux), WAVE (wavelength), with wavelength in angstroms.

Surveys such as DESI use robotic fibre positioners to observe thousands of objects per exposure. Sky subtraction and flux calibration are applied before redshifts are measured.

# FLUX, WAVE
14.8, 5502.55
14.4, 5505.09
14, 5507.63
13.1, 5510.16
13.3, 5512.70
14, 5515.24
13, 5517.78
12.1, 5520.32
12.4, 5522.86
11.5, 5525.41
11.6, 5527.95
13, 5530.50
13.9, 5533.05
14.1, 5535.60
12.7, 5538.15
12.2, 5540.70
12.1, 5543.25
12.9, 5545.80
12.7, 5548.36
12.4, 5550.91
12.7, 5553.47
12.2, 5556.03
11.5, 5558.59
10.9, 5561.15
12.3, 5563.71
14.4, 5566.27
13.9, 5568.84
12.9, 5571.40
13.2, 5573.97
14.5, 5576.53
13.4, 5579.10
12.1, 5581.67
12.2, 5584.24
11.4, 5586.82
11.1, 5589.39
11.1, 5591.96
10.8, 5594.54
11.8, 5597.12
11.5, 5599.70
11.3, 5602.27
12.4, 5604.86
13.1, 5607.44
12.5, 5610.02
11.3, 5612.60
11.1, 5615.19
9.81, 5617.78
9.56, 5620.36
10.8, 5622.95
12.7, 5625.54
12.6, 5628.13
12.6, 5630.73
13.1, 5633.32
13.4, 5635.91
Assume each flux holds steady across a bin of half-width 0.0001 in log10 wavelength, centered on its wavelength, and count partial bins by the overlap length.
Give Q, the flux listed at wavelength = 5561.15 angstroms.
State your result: 10.9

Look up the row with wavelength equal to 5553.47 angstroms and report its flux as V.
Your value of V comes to 12.7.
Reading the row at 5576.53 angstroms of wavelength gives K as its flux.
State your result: 14.5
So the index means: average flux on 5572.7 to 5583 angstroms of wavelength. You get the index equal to 13.3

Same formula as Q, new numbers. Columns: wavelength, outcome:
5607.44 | 13.1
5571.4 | 12.9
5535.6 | 14.1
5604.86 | 12.4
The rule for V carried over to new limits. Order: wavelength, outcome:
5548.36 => 12.7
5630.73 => 12.6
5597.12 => 11.8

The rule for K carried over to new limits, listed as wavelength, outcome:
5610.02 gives 12.5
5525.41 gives 11.5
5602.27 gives 11.3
